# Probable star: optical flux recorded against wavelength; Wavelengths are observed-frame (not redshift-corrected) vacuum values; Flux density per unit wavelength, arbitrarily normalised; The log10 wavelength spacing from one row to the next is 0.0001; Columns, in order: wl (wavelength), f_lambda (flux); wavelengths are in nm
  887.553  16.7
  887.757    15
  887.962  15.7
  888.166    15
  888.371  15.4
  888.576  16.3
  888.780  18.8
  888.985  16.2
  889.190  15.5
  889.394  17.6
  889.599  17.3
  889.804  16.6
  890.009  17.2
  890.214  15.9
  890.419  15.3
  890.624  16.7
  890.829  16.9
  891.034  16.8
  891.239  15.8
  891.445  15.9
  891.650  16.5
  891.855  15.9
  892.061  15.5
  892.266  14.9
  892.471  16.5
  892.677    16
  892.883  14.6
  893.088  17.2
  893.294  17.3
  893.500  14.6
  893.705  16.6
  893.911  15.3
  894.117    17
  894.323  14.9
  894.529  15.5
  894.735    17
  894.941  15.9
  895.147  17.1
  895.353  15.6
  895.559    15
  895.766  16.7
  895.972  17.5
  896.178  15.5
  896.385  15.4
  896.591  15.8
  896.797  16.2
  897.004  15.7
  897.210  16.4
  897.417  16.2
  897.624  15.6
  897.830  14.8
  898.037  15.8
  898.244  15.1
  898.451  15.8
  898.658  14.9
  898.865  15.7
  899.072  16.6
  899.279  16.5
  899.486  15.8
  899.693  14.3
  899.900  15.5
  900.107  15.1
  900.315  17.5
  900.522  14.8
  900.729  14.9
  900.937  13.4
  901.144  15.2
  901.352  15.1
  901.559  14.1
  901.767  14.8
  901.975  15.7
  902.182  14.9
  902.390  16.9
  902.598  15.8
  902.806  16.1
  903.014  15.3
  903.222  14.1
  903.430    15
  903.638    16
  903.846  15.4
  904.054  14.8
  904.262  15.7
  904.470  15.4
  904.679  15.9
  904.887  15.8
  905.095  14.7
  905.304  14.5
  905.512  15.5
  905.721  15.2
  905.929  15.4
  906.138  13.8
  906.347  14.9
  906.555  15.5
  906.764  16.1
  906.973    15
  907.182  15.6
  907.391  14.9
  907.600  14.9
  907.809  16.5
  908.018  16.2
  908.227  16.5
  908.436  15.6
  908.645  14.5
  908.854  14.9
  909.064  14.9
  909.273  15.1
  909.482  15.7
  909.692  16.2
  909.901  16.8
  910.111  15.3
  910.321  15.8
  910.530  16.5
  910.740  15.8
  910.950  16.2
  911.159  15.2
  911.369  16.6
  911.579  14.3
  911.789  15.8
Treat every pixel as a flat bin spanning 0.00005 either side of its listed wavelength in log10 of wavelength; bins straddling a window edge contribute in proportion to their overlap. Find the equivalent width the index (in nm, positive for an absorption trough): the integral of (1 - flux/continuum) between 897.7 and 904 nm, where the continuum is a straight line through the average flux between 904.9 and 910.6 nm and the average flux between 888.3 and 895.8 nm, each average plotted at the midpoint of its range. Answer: 0.16 nm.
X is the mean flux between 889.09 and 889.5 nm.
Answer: 16.6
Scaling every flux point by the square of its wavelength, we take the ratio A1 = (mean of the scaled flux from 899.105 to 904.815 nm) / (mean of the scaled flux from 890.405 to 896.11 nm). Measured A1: 0.97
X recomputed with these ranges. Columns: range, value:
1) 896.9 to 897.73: 16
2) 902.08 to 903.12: 15.8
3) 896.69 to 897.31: 16.1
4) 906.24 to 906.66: 15.2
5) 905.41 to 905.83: 15.4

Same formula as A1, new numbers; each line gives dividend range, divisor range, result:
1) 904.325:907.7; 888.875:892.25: 0.96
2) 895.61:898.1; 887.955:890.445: 0.99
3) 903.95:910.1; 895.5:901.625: 1.01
